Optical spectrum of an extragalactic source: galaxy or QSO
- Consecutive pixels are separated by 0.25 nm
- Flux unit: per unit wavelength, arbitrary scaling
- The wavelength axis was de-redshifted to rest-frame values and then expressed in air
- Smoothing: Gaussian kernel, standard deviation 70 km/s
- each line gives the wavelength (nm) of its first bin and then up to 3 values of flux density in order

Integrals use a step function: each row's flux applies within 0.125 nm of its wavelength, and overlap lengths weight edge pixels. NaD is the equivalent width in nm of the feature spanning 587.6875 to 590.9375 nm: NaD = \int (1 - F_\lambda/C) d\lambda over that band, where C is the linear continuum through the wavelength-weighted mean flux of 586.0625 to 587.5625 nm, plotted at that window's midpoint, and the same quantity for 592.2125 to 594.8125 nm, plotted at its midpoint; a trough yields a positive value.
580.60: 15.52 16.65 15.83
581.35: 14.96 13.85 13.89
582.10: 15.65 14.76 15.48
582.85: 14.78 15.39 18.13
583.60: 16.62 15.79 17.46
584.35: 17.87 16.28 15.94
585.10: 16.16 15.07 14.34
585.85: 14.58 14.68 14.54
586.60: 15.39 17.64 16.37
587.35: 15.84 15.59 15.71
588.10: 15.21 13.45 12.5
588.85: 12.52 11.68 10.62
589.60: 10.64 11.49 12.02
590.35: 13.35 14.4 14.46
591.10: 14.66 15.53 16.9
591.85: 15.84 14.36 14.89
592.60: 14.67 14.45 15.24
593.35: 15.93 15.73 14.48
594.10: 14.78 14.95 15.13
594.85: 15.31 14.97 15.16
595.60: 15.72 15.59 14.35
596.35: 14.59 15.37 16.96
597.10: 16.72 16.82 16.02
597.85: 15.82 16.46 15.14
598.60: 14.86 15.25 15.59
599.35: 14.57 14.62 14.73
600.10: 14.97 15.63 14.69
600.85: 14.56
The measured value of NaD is 0.539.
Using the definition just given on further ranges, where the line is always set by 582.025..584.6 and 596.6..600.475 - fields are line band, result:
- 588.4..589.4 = 0.25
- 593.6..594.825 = 0.06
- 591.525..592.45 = 0.02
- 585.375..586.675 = 0.11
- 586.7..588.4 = 0.03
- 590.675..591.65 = 0.04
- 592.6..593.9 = 0.05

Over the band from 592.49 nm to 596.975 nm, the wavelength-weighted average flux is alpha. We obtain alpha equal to 15.2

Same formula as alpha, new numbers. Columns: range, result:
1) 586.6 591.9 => 14.1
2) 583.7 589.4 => 15.1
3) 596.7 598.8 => 16.1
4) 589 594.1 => 14.1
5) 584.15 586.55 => 15.6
